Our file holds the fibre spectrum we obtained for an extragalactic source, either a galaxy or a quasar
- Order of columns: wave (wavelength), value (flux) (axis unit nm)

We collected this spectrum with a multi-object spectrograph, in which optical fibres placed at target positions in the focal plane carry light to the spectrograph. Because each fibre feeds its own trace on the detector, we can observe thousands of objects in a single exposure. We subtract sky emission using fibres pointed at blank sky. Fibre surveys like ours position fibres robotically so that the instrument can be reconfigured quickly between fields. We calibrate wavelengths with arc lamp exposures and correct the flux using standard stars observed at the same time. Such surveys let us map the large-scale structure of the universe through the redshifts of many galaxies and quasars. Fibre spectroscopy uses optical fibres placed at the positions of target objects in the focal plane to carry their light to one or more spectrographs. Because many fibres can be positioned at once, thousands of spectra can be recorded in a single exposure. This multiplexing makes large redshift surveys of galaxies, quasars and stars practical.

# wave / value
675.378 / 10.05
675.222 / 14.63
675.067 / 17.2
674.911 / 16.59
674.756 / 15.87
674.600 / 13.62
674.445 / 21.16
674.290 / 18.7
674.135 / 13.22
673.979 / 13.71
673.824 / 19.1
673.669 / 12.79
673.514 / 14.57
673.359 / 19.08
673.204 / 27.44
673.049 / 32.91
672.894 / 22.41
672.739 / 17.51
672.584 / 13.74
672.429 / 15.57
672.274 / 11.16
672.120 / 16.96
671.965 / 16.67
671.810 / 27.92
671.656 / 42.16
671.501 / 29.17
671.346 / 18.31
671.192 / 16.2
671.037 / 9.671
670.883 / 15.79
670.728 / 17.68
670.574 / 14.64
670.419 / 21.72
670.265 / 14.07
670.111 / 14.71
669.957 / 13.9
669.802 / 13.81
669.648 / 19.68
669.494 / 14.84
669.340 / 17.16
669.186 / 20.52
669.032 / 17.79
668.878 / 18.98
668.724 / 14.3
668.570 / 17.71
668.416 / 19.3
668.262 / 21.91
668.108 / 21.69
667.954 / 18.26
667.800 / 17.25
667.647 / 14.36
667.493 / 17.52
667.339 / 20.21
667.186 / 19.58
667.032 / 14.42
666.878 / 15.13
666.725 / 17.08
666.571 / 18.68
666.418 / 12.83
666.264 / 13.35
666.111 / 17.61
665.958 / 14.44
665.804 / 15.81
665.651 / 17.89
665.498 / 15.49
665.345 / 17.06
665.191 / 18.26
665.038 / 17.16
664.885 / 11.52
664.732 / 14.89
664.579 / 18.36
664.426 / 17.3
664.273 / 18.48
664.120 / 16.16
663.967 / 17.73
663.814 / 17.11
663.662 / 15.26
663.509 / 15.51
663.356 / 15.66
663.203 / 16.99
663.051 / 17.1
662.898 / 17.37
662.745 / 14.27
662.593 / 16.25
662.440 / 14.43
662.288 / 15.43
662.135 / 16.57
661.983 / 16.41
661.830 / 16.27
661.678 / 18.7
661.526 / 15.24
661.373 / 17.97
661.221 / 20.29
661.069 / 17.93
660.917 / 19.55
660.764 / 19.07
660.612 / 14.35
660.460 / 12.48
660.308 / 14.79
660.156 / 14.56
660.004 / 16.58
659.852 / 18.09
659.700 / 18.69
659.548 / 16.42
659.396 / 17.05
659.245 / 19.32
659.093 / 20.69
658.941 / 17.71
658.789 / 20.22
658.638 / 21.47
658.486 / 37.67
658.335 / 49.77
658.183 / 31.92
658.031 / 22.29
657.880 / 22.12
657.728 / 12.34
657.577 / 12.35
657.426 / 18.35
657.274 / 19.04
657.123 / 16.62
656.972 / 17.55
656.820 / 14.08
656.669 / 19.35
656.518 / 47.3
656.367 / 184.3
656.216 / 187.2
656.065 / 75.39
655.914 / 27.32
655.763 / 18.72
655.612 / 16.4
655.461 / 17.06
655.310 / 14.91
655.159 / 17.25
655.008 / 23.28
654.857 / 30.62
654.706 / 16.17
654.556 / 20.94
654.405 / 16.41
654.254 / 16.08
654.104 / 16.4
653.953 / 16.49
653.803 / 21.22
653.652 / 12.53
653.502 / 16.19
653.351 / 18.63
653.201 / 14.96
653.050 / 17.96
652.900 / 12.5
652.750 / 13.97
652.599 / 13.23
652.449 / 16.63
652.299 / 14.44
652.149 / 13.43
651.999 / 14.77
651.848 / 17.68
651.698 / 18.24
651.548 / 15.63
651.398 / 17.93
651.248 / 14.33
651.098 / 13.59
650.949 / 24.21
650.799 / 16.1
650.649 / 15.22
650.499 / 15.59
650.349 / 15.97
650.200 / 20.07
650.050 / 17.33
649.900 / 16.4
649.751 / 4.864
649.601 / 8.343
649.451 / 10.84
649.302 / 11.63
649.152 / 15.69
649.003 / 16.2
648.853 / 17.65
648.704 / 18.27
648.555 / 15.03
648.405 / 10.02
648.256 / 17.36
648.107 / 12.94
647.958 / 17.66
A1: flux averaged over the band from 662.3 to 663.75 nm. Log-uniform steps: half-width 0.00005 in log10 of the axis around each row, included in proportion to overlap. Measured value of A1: 15.9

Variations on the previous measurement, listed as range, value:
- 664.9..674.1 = 17.9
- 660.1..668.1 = 16.5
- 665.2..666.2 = 16.5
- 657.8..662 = 20.3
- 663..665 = 16.3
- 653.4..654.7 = 17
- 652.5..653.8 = 15.4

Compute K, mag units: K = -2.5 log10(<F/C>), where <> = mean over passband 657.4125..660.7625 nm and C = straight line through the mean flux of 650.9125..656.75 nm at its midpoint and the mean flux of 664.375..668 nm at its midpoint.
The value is 0.147 mag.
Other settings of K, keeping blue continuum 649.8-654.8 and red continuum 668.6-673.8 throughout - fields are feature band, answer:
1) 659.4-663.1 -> 0.05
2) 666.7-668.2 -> 0.03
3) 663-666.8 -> 0.10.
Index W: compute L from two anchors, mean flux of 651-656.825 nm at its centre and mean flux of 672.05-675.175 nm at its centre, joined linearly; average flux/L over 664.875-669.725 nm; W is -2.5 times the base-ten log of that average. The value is 0.22 mag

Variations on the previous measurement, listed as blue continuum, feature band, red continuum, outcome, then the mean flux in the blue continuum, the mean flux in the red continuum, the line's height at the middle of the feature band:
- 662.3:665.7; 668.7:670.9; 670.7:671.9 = 0.247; 16.3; 22.2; 21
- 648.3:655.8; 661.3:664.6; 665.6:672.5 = 0.041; 16.2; 17.7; 17.2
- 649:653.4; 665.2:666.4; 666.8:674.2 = 0.104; 15.2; 18.3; 17.5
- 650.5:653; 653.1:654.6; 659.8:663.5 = -0.066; 15.8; 16.5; 15.9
